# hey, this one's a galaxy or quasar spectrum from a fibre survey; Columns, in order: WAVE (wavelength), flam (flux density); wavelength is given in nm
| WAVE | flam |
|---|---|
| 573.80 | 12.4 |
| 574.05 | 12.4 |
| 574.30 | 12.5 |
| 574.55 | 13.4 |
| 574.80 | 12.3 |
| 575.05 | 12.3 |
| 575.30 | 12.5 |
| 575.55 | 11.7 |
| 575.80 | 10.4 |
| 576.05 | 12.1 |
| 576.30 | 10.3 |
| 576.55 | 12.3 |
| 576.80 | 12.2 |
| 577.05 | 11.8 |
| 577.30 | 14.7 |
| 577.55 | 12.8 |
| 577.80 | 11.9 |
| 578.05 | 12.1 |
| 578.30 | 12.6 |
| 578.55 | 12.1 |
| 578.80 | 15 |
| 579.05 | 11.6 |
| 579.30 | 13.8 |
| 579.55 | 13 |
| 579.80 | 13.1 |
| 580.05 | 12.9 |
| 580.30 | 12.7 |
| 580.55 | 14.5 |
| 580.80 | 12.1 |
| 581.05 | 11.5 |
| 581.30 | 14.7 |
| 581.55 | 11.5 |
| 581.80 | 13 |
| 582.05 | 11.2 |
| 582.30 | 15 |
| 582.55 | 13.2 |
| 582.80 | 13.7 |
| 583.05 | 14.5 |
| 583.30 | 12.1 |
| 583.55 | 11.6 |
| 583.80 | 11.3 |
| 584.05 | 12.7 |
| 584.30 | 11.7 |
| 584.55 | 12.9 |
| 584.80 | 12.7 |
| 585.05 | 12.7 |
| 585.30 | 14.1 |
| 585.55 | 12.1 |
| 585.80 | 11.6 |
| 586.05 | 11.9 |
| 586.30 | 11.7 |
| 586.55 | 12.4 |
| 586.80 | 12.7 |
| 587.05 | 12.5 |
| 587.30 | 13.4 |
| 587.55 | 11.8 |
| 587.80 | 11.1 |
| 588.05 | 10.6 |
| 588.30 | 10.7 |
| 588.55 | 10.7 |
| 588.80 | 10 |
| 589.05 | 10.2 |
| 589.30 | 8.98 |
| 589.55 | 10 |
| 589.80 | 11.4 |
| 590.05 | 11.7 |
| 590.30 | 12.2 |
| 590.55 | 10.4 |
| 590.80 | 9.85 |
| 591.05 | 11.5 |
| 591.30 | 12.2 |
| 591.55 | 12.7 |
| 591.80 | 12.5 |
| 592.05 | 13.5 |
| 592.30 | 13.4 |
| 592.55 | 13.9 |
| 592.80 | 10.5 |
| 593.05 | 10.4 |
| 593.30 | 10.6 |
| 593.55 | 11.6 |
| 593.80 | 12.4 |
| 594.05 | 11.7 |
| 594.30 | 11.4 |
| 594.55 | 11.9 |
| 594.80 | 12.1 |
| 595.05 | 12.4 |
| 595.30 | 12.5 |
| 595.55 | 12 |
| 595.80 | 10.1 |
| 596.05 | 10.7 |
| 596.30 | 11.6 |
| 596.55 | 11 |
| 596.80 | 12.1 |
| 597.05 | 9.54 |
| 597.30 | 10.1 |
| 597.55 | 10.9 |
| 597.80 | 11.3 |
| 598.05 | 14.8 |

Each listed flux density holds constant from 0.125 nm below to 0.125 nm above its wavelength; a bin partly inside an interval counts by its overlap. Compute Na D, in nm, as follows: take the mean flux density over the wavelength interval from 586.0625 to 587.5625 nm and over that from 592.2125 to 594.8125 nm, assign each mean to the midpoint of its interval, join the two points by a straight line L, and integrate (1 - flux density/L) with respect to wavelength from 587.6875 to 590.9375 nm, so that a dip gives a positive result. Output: 0.42 nm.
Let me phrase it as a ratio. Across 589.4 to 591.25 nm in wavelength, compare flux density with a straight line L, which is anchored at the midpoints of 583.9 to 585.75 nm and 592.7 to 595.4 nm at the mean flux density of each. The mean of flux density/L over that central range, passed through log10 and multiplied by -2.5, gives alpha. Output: 0.09 mag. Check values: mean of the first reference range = 12.6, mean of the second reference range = 11.6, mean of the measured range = 11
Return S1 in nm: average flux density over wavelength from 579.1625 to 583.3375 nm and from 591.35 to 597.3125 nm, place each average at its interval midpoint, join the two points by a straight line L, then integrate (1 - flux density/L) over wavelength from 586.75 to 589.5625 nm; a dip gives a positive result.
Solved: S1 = 0.30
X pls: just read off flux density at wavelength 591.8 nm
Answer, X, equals 12.5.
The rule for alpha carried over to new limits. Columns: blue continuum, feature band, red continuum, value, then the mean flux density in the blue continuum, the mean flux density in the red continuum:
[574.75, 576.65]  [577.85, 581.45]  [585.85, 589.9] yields -0.12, 11.7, 11.3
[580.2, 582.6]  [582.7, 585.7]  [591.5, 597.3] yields 0.00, 12.9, 11.7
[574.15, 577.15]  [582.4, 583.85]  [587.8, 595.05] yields -0.10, 12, 11.4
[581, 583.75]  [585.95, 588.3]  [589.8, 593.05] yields 0.04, 12.9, 11.9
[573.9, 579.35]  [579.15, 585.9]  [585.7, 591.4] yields -0.09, 12.4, 11.3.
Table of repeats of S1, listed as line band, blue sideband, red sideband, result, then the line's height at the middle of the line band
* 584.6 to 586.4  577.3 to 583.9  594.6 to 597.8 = -0.01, 12.4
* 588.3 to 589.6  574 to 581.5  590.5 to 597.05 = 0.21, 12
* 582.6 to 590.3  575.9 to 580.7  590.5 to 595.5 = 0.25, 12.3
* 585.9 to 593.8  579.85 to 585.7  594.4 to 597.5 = 0.31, 12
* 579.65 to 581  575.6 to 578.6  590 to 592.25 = -0.10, 12.1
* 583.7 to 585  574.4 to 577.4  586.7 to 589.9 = -0.10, 11.4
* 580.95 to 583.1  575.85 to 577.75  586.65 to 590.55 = -0.25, 11.8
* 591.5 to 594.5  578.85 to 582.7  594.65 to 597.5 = -0.11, 11.6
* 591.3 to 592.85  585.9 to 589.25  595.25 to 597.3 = -0.21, 11.3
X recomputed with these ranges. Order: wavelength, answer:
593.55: 11.6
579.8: 13.1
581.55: 11.5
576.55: 12.3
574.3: 12.5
